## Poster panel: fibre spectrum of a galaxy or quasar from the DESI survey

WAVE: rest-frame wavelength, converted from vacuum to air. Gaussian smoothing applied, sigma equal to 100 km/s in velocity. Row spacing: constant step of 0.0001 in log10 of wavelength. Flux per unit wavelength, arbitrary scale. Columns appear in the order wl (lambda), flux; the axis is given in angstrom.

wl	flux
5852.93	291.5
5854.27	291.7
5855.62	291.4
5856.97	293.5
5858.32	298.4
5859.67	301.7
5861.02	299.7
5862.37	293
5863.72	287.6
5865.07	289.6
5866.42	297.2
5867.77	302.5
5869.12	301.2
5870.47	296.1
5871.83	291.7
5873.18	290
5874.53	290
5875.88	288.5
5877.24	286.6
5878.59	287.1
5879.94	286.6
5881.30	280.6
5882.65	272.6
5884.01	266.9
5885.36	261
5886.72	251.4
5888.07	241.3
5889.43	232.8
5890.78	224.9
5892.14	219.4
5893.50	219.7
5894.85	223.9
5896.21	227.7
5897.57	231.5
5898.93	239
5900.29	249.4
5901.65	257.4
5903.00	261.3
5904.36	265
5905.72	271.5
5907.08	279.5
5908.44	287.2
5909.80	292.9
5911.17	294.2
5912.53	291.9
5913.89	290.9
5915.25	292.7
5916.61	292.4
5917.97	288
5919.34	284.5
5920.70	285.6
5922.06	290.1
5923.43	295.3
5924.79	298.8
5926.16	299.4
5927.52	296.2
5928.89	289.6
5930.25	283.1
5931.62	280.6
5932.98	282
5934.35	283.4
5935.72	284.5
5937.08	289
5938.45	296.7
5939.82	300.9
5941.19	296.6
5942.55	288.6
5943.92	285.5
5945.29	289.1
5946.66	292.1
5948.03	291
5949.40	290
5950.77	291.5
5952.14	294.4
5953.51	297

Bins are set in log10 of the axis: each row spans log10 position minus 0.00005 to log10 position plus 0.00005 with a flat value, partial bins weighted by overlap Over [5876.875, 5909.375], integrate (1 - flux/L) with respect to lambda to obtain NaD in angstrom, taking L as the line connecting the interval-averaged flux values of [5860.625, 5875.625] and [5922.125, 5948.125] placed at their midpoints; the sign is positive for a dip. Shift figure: 4.19 angstrom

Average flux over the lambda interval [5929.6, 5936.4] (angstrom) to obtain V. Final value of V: 283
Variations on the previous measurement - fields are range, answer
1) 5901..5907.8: 267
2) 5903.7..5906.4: 268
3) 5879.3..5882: 283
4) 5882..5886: 267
